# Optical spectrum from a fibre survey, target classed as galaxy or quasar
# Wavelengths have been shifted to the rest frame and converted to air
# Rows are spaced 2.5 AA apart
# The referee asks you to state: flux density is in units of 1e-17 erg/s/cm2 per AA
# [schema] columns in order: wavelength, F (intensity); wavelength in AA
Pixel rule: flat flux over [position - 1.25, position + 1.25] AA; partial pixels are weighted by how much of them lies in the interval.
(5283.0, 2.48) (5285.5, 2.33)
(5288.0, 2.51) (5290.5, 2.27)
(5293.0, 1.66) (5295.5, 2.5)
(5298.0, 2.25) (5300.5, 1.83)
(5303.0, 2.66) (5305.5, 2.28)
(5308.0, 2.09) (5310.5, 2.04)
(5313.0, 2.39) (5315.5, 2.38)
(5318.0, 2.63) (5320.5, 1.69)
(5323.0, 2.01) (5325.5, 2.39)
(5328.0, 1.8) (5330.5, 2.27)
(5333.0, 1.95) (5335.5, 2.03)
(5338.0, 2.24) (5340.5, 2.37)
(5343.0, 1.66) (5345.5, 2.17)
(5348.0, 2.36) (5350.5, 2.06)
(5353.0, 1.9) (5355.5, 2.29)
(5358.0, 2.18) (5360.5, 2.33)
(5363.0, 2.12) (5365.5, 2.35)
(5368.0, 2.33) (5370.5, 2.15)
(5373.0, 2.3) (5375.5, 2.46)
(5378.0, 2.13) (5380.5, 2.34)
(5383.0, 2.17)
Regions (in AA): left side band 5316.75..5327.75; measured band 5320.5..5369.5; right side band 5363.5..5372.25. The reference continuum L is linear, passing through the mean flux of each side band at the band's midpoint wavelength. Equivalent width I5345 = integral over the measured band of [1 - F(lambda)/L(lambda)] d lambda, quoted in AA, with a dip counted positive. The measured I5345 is 1.54 AA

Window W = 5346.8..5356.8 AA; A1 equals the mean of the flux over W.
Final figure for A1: 2.15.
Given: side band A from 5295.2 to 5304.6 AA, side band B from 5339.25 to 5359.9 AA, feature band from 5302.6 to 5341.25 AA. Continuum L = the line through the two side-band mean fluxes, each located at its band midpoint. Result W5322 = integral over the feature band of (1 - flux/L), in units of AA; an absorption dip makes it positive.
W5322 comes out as 0.5 AA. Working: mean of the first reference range 2.29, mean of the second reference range 2.13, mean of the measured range 2.19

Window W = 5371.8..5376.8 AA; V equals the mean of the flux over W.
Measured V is 2.38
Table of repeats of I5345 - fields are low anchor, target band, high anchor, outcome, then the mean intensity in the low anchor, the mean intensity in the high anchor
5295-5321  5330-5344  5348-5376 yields 1.0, 2.26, 2.22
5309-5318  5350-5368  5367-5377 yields 0.9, 2.31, 2.31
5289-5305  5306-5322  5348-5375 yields 0.0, 2.2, 2.22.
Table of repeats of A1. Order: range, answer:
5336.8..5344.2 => 2.09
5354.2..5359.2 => 2.23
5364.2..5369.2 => 2.34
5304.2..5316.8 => 2.24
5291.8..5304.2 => 2.18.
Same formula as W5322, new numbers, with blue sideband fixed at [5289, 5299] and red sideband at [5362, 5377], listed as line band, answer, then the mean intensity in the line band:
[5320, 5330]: 0.9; 2.02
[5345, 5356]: 0.5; 2.15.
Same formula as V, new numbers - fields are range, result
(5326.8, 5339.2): 2.06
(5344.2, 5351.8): 2.19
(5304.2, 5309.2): 2.19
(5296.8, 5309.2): 2.22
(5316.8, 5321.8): 2.15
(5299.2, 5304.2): 2.24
